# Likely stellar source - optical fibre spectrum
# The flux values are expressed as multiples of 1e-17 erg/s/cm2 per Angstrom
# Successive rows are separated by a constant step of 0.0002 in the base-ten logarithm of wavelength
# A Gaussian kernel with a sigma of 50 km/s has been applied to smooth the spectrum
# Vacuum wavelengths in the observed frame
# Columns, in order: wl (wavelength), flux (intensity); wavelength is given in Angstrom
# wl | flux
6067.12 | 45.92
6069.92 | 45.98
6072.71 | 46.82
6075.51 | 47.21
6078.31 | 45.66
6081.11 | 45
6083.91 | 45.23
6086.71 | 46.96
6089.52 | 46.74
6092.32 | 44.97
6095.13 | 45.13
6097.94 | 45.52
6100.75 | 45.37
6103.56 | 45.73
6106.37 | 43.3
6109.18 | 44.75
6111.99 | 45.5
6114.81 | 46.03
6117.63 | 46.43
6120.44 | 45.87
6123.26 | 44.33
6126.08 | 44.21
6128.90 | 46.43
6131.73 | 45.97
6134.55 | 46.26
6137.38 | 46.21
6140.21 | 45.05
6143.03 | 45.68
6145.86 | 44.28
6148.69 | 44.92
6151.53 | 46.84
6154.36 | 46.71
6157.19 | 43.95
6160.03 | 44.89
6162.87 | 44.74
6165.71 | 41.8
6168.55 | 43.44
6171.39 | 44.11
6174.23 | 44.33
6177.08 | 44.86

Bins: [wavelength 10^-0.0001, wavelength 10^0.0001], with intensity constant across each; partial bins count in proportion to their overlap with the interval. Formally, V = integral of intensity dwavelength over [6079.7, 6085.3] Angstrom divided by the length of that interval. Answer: 45.1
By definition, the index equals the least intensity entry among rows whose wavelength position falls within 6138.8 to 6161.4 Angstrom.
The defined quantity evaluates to 43.95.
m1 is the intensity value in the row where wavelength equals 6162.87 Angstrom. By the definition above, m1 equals 44.74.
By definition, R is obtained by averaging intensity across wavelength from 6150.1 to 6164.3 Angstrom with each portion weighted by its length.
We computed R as 45.4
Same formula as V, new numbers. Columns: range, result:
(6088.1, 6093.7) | 45.8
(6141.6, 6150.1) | 45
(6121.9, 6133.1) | 45.2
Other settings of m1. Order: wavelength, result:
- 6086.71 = 46.96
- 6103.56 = 45.73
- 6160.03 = 44.89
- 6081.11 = 45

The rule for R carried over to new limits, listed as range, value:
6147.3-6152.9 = 45.8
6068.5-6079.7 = 46.4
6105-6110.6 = 44.1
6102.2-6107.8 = 44.5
